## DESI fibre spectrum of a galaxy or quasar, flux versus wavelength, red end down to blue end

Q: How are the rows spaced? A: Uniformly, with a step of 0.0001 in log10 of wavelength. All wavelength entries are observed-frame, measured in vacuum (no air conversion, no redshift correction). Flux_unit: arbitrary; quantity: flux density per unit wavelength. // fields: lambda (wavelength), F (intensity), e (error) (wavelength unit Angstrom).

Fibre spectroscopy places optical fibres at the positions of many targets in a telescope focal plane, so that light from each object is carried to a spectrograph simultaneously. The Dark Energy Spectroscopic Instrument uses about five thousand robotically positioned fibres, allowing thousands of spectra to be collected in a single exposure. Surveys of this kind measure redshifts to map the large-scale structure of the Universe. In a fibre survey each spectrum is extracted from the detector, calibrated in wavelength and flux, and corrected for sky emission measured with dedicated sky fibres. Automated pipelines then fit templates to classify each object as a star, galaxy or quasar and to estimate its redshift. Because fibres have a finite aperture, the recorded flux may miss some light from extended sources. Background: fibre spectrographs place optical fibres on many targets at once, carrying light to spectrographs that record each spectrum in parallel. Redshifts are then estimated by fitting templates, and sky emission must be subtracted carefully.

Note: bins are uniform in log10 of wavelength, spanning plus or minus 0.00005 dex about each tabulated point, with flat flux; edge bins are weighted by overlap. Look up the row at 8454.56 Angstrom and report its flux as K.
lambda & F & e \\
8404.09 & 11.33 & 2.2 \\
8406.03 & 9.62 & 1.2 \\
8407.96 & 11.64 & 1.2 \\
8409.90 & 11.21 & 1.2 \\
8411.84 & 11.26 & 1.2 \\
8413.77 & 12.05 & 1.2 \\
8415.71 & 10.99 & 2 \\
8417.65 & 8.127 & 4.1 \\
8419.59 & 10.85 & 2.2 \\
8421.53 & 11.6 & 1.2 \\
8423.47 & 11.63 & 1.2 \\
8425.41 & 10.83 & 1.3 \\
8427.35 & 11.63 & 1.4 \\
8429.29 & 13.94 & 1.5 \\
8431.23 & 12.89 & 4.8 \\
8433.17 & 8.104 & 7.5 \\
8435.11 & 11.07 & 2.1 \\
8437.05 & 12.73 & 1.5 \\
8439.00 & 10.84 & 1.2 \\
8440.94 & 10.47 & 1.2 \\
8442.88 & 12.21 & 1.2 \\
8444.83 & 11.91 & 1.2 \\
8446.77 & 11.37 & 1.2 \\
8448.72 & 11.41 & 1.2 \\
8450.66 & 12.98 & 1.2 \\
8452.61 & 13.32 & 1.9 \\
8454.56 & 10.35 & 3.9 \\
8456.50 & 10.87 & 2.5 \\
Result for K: 10.35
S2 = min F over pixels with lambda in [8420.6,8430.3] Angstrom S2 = 10.83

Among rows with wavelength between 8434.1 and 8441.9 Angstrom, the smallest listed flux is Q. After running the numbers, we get 10.47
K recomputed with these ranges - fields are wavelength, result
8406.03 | 9.62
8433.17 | 8.104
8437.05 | 12.73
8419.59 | 10.85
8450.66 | 12.98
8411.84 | 11.26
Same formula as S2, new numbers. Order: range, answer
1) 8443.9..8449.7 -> 11.37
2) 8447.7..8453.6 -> 11.41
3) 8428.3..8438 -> 8.104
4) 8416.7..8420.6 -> 8.127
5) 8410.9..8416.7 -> 10.99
